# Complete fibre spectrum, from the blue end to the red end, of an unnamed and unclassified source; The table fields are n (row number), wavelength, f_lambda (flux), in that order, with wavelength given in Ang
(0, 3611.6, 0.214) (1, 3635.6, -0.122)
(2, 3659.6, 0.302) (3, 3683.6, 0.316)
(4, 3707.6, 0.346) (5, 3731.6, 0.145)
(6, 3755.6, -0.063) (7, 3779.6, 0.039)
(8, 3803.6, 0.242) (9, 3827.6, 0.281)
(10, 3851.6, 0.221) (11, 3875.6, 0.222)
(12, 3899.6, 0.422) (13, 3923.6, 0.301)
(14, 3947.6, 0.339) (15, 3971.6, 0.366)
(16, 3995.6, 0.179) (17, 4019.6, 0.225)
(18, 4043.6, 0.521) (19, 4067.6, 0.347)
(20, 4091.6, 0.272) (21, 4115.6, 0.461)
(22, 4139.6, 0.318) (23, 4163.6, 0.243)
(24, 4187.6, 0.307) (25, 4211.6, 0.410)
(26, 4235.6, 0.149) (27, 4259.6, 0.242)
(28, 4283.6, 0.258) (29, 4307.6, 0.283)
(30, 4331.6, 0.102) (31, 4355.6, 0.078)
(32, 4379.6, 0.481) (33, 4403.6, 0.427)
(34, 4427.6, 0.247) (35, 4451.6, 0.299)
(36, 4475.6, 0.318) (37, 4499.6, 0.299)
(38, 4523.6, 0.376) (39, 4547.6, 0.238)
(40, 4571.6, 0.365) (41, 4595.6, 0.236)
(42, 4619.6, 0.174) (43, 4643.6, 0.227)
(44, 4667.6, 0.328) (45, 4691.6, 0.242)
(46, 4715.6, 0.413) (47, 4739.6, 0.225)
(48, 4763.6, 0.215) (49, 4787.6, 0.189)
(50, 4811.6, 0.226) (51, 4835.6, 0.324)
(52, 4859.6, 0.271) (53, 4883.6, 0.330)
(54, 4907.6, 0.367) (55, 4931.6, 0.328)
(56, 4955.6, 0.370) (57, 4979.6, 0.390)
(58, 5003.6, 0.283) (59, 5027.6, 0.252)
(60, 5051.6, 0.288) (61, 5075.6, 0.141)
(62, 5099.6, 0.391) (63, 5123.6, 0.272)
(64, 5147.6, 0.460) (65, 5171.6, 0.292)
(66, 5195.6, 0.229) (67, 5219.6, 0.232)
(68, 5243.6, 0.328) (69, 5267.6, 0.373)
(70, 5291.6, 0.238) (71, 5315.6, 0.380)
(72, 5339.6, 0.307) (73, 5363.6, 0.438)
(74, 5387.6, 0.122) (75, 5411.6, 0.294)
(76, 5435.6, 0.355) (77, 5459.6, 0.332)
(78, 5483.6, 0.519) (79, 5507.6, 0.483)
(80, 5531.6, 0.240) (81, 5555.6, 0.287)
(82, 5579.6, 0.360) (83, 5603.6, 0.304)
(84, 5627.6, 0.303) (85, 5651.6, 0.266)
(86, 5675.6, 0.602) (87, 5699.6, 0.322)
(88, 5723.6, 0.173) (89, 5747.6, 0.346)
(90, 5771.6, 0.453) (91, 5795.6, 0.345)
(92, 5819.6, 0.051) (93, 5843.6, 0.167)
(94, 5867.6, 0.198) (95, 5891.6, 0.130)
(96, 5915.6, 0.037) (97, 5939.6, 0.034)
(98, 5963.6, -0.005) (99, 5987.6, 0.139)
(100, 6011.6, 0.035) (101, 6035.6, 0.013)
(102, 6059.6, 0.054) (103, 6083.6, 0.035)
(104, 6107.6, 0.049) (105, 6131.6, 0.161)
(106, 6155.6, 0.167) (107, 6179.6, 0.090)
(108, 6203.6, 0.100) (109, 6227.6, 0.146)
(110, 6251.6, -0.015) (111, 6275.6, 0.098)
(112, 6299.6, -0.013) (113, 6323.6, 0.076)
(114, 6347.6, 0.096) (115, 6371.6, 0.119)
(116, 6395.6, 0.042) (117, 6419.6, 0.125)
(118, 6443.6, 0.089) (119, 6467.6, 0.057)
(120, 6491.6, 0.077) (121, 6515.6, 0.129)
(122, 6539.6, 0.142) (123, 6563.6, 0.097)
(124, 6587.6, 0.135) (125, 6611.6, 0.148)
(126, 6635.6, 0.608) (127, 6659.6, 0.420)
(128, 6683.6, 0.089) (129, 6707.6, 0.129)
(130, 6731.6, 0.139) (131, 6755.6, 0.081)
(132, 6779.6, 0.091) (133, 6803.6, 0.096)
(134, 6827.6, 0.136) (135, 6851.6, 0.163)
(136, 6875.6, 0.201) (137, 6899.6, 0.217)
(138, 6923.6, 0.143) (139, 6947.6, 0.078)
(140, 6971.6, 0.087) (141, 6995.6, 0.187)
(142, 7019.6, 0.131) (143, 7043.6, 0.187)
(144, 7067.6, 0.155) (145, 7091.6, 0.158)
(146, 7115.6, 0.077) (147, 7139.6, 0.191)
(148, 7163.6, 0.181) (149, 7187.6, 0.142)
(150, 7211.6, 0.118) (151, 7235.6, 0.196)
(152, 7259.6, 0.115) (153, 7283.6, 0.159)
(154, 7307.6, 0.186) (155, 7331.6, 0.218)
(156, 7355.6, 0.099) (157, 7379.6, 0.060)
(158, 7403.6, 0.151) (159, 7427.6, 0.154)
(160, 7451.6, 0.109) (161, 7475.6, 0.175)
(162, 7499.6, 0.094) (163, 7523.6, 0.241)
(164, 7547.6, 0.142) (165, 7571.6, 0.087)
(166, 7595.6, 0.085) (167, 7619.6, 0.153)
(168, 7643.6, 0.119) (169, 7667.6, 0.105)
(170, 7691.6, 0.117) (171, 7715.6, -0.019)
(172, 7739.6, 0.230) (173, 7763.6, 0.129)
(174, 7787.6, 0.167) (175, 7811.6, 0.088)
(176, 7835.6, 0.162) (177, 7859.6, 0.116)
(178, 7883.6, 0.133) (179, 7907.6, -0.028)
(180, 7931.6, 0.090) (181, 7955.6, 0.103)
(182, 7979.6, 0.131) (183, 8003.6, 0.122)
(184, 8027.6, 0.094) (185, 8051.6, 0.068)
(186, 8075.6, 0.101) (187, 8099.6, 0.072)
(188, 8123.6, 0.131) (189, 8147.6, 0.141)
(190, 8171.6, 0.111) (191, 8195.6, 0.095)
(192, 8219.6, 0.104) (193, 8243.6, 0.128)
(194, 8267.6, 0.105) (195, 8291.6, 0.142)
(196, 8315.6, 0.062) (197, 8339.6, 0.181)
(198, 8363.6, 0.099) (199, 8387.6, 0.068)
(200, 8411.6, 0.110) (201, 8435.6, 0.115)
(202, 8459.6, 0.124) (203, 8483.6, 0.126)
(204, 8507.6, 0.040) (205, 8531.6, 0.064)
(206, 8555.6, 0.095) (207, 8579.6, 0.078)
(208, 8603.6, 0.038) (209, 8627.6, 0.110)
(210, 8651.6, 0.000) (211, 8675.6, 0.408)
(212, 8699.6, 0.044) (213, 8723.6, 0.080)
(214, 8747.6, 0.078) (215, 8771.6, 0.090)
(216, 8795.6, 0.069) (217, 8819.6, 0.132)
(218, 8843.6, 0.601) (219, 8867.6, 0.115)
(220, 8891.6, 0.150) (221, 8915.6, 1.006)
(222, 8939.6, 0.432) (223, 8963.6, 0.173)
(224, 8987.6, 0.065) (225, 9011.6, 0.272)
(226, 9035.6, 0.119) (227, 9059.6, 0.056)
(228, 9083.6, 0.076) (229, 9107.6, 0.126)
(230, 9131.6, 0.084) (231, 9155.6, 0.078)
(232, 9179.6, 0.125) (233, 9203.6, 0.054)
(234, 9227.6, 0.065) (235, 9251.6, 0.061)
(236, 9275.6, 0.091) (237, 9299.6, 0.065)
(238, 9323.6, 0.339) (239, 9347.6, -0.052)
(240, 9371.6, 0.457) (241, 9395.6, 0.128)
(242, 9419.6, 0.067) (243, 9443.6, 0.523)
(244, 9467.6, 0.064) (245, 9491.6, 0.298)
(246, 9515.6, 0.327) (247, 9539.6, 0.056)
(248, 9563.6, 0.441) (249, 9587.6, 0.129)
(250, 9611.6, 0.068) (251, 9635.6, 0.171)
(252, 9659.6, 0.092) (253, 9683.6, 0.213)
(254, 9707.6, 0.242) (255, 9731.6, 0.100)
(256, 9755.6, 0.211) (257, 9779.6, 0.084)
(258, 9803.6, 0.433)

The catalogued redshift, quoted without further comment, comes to 0.782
